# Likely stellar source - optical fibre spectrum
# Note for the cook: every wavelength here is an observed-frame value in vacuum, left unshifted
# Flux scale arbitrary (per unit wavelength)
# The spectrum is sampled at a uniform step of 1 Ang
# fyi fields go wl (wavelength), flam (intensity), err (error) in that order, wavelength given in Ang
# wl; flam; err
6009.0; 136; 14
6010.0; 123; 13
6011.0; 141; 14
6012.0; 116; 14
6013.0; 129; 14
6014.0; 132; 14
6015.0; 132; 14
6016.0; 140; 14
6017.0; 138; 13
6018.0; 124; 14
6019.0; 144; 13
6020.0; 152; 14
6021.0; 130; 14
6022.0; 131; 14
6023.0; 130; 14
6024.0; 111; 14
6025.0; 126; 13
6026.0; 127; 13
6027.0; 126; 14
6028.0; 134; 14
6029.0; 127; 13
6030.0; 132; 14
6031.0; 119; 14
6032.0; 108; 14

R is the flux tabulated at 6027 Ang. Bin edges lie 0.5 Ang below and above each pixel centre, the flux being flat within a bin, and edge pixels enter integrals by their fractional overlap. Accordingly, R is 126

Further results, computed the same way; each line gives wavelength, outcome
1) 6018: 124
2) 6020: 152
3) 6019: 144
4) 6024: 111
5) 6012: 116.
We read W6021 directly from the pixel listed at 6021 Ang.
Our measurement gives 130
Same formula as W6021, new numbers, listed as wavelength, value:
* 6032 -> 108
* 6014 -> 132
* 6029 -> 127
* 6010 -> 123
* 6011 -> 141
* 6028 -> 134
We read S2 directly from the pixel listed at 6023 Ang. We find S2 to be 130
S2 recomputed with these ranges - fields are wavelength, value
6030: 132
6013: 129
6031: 119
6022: 131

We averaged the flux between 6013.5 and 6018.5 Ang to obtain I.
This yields 133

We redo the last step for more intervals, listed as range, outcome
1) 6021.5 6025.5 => 124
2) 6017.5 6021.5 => 138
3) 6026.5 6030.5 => 130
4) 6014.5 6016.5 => 136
